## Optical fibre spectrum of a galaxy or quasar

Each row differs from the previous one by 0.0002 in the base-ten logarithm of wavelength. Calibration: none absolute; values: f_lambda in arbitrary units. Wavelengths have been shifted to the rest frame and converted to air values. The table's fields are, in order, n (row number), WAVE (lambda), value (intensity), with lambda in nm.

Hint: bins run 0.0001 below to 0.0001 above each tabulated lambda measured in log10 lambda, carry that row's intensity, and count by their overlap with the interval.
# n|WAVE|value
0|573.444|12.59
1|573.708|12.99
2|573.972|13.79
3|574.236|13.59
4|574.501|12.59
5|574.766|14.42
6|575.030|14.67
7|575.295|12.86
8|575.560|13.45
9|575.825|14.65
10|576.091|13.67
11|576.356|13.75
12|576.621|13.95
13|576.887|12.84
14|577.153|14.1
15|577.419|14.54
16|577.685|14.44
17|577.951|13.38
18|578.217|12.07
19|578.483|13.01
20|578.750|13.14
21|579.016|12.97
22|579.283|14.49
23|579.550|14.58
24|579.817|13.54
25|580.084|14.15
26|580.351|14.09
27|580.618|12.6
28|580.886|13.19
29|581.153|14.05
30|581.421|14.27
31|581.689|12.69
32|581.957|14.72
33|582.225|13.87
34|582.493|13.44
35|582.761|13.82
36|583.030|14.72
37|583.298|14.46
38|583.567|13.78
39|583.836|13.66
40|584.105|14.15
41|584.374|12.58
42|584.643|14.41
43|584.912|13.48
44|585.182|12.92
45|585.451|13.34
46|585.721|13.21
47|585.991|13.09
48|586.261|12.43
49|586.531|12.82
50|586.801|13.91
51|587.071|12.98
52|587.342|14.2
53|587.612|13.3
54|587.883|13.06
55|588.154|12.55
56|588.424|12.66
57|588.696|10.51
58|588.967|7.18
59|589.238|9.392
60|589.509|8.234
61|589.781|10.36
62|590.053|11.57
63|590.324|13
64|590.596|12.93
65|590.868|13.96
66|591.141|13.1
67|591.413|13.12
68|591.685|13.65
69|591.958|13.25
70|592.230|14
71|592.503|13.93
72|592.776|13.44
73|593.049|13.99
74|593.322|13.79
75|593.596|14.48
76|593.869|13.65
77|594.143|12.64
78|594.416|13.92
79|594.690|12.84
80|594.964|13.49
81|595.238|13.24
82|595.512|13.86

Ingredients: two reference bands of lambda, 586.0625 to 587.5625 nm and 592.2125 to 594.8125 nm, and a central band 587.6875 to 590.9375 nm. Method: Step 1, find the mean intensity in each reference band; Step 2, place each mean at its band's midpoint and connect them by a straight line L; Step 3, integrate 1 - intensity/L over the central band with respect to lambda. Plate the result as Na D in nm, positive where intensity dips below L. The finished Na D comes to 0.520 nm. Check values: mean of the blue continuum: 13.3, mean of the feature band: 11.3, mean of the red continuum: 13.7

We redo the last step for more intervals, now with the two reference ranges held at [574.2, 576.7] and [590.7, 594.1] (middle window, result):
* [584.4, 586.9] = 0.08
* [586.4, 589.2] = 0.30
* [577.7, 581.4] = 0.05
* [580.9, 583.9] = -0.05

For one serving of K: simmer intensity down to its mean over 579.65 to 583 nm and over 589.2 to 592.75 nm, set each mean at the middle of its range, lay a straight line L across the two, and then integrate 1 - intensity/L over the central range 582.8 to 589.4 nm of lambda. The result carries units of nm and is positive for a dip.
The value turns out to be 0.14 nm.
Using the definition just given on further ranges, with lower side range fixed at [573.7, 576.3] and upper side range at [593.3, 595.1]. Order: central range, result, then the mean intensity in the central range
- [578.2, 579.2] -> 0.05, 13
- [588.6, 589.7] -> 0.38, 8.85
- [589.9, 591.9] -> 0.08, 13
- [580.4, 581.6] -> 0.01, 13.5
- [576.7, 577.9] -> -0.02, 13.9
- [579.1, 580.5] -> -0.05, 14.1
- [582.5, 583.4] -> -0.04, 14.2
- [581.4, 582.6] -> -0.01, 13.8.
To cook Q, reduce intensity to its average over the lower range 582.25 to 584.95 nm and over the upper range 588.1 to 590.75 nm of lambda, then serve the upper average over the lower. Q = 0.78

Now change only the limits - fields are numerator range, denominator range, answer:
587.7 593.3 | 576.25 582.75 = 0.90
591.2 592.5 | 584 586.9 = 1.02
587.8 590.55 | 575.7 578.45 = 0.79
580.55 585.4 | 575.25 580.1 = 1.00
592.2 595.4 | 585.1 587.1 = 1.04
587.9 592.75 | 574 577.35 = 0.88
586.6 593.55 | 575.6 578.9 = 0.92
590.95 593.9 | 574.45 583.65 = 0.99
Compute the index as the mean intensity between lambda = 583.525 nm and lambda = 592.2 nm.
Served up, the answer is 12.6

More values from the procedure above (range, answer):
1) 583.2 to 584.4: 13.8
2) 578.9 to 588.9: 13.4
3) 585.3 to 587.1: 13.1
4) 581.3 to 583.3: 14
